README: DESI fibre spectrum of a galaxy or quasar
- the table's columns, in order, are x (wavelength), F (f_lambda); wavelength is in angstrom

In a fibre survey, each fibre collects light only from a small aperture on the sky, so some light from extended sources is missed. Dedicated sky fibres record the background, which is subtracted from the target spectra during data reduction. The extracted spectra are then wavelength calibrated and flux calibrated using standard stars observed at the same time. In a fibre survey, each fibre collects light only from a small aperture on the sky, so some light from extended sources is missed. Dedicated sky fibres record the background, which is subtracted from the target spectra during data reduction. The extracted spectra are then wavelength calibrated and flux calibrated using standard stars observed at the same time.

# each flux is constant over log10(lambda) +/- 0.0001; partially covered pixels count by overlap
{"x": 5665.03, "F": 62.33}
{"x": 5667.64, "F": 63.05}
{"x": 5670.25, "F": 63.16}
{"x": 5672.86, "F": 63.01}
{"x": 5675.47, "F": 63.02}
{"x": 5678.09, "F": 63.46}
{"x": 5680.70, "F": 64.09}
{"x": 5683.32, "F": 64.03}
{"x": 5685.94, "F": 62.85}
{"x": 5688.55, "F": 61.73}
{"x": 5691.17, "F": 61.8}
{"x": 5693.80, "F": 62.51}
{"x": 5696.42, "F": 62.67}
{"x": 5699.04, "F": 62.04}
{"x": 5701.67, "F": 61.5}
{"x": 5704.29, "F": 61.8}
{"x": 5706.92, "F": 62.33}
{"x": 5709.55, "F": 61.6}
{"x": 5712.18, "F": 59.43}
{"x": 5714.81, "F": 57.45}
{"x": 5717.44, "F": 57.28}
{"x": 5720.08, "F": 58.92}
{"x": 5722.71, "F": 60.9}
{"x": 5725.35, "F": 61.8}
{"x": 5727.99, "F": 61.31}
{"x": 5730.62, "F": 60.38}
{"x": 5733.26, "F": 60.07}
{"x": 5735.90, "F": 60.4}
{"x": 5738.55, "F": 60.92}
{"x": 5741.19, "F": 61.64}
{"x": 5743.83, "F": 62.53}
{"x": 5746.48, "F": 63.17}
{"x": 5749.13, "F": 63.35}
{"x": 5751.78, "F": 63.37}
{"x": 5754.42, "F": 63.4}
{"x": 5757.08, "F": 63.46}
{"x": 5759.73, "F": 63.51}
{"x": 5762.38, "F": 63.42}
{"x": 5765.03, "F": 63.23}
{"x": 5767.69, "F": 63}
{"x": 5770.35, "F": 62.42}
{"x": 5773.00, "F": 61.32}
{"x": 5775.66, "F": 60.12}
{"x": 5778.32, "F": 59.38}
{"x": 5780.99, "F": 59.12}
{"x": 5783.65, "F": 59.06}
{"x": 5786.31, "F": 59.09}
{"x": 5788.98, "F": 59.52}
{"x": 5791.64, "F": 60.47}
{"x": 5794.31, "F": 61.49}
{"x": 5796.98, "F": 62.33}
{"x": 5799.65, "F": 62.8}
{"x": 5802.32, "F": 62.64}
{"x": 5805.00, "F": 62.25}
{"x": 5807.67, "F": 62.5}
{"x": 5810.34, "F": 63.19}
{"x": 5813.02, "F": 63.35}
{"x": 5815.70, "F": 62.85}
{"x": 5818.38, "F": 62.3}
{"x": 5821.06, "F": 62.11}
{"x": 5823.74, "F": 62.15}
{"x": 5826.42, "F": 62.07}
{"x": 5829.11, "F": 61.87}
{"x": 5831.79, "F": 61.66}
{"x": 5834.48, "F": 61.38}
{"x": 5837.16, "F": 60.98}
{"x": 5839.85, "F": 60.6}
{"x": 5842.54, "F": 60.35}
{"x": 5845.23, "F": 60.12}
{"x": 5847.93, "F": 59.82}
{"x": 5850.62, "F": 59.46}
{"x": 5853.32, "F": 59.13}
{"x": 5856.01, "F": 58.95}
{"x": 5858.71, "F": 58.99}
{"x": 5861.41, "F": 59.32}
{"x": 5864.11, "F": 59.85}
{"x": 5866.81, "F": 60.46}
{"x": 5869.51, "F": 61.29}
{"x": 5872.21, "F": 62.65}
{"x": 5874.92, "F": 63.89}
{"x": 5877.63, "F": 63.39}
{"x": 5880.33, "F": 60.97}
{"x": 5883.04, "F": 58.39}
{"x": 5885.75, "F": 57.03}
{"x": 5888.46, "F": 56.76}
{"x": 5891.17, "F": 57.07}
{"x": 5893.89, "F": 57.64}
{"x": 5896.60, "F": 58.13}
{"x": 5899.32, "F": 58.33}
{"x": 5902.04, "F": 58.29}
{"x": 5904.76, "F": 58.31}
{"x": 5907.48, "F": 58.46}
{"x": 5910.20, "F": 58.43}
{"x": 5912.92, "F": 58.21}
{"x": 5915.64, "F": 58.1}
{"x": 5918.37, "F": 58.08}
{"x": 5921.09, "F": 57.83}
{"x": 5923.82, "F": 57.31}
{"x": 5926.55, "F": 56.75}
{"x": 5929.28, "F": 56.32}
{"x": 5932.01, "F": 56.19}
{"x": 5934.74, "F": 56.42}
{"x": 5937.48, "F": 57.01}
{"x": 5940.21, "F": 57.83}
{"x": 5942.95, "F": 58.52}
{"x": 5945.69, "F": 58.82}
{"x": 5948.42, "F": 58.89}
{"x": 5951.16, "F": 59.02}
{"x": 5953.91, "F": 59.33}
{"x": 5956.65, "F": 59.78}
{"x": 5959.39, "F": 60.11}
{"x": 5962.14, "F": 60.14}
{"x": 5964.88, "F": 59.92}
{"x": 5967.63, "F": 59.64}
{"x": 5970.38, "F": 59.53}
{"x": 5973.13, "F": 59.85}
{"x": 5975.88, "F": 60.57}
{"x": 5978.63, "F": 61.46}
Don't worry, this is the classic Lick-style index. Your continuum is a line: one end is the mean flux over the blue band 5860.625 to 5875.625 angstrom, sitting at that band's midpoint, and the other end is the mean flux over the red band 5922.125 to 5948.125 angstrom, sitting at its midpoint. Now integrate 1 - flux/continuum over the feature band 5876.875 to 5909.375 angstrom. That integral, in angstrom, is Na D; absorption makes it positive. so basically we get 0.7 angstrom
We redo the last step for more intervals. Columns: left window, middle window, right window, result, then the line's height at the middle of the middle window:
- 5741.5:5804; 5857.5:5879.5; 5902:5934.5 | -0.81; 59.1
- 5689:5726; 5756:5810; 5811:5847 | -0.19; 61.4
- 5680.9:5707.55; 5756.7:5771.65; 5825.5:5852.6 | -0.38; 61.6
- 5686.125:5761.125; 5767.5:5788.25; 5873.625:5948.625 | 0.10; 60.6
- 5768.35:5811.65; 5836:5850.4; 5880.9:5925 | -0.16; 59.6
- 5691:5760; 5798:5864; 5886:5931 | -2.19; 59.3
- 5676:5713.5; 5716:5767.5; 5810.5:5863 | 0.07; 61.8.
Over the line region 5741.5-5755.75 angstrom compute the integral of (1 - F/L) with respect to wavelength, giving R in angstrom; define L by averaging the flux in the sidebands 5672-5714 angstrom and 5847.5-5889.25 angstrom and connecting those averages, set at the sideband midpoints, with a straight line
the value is -0.34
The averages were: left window 62.3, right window 60.1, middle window 63.1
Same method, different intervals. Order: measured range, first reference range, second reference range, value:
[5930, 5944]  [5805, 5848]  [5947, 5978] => 0.7 angstrom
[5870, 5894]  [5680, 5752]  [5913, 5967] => -0.3 angstrom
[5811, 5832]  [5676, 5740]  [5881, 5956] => -1.0 angstrom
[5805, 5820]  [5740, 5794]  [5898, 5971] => -0.5 angstrom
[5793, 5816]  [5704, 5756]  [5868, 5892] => -0.7 angstrom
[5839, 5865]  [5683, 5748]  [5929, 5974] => 0.1 angstrom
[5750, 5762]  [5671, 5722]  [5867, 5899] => -0.5 angstrom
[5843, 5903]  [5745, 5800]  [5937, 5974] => 0.8 angstrom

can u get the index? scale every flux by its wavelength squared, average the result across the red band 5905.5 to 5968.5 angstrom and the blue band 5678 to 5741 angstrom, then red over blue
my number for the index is 1.03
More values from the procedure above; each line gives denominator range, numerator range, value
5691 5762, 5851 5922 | 1.02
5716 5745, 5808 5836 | 1.06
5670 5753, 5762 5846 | 1.03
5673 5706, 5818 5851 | 1.03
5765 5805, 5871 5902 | 1.01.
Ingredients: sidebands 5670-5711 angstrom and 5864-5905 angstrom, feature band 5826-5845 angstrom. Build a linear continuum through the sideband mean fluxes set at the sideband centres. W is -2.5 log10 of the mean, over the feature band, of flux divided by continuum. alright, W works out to -0.015 mag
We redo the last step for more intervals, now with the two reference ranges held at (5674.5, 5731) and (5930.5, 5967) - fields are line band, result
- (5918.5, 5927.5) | 0.03 mag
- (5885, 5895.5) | 0.04 mag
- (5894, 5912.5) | 0.02 mag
